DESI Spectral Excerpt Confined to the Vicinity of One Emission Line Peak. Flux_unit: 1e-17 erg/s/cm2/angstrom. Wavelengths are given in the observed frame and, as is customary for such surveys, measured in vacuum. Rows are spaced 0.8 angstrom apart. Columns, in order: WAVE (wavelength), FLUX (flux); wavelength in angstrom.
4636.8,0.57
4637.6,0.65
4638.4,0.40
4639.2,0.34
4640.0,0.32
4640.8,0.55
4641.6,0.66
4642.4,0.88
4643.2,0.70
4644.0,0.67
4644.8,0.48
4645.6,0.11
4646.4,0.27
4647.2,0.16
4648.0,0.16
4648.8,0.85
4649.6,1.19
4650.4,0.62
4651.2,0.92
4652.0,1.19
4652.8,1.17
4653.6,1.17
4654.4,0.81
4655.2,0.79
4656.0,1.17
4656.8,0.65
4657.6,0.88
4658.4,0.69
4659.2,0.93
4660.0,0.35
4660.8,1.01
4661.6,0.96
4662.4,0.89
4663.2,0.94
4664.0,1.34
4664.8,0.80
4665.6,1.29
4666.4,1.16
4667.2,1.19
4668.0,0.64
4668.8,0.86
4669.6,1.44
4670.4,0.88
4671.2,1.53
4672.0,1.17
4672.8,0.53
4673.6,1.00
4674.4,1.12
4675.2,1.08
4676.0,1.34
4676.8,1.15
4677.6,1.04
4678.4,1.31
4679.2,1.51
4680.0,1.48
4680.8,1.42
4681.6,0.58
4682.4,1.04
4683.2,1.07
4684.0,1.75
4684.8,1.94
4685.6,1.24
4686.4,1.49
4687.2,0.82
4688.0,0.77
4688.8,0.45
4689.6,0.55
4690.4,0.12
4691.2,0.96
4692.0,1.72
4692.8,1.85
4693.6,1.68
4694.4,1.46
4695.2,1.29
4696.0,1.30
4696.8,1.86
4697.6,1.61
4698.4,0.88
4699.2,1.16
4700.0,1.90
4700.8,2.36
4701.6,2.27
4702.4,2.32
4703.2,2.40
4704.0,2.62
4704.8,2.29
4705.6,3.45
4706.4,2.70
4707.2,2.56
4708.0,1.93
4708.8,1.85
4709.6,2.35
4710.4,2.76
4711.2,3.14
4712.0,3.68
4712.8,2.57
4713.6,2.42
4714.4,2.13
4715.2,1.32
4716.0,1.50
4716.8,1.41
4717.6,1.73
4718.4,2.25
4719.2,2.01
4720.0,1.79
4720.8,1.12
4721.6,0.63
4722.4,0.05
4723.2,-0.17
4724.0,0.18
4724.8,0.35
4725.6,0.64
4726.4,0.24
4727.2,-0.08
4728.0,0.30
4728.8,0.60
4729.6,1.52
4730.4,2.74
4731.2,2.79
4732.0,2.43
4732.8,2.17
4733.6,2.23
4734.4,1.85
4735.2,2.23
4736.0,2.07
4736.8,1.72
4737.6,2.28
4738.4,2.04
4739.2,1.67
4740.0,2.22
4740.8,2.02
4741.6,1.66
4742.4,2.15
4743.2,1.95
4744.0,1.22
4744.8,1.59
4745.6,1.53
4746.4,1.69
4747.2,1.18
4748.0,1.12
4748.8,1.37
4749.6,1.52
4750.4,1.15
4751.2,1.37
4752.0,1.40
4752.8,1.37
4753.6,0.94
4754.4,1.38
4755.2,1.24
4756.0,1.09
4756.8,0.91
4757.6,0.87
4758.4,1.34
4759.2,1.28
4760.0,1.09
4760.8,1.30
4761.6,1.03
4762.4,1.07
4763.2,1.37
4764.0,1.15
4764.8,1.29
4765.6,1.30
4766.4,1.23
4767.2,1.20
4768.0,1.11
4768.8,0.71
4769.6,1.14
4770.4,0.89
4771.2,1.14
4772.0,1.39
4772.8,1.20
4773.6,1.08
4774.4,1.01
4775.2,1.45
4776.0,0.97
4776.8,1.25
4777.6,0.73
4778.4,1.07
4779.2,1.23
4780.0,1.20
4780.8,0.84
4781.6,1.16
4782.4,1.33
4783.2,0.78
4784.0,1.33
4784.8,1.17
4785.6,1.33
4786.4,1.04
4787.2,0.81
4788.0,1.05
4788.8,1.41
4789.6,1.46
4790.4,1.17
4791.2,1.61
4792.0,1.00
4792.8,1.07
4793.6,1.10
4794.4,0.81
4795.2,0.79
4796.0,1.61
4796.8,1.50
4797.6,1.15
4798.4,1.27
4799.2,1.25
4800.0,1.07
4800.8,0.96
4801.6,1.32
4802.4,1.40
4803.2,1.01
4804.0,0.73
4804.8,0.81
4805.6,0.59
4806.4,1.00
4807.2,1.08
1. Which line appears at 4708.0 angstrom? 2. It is Ly-alpha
